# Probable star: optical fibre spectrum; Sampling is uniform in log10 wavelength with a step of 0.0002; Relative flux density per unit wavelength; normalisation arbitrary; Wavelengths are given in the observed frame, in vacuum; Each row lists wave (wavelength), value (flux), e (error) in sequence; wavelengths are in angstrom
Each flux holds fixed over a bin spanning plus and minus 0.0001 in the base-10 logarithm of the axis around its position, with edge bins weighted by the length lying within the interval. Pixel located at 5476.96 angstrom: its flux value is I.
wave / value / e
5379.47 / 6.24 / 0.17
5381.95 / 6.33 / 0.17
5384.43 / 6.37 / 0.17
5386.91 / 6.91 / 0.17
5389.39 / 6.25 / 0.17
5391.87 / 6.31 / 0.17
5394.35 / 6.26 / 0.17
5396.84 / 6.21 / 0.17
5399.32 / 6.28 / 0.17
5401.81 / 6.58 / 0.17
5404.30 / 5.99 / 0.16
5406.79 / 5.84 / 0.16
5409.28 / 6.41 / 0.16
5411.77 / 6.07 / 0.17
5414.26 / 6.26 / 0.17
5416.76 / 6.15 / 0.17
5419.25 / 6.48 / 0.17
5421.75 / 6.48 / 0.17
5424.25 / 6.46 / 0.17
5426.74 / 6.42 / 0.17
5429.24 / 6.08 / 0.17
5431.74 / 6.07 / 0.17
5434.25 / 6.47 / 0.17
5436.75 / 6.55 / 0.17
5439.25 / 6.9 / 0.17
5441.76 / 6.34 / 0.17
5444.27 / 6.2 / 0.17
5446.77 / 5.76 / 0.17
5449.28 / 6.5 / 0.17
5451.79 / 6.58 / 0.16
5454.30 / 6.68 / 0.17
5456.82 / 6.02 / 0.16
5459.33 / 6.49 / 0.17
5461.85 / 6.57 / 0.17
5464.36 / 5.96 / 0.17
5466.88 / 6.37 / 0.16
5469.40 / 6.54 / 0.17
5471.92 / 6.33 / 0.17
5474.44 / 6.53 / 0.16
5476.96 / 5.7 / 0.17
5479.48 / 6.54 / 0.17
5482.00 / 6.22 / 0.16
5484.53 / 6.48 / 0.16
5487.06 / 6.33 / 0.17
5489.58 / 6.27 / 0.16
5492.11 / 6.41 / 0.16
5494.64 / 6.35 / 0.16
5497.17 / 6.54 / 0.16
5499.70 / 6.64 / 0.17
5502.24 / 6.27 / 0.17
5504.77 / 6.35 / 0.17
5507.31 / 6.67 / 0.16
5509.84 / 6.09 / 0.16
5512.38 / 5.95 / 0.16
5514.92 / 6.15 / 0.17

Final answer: 5.7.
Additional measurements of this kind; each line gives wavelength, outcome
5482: 6.22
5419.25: 6.48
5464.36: 5.96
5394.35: 6.26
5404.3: 5.99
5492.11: 6.41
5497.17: 6.54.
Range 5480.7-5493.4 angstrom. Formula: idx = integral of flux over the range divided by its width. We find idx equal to 6.34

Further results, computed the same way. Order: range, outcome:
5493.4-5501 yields 6.51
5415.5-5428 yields 6.4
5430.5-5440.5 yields 6.5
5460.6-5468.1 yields 6.3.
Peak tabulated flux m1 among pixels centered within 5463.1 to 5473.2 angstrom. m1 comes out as 6.54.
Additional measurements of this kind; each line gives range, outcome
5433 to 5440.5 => 6.9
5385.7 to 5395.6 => 6.91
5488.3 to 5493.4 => 6.41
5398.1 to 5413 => 6.58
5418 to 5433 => 6.48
